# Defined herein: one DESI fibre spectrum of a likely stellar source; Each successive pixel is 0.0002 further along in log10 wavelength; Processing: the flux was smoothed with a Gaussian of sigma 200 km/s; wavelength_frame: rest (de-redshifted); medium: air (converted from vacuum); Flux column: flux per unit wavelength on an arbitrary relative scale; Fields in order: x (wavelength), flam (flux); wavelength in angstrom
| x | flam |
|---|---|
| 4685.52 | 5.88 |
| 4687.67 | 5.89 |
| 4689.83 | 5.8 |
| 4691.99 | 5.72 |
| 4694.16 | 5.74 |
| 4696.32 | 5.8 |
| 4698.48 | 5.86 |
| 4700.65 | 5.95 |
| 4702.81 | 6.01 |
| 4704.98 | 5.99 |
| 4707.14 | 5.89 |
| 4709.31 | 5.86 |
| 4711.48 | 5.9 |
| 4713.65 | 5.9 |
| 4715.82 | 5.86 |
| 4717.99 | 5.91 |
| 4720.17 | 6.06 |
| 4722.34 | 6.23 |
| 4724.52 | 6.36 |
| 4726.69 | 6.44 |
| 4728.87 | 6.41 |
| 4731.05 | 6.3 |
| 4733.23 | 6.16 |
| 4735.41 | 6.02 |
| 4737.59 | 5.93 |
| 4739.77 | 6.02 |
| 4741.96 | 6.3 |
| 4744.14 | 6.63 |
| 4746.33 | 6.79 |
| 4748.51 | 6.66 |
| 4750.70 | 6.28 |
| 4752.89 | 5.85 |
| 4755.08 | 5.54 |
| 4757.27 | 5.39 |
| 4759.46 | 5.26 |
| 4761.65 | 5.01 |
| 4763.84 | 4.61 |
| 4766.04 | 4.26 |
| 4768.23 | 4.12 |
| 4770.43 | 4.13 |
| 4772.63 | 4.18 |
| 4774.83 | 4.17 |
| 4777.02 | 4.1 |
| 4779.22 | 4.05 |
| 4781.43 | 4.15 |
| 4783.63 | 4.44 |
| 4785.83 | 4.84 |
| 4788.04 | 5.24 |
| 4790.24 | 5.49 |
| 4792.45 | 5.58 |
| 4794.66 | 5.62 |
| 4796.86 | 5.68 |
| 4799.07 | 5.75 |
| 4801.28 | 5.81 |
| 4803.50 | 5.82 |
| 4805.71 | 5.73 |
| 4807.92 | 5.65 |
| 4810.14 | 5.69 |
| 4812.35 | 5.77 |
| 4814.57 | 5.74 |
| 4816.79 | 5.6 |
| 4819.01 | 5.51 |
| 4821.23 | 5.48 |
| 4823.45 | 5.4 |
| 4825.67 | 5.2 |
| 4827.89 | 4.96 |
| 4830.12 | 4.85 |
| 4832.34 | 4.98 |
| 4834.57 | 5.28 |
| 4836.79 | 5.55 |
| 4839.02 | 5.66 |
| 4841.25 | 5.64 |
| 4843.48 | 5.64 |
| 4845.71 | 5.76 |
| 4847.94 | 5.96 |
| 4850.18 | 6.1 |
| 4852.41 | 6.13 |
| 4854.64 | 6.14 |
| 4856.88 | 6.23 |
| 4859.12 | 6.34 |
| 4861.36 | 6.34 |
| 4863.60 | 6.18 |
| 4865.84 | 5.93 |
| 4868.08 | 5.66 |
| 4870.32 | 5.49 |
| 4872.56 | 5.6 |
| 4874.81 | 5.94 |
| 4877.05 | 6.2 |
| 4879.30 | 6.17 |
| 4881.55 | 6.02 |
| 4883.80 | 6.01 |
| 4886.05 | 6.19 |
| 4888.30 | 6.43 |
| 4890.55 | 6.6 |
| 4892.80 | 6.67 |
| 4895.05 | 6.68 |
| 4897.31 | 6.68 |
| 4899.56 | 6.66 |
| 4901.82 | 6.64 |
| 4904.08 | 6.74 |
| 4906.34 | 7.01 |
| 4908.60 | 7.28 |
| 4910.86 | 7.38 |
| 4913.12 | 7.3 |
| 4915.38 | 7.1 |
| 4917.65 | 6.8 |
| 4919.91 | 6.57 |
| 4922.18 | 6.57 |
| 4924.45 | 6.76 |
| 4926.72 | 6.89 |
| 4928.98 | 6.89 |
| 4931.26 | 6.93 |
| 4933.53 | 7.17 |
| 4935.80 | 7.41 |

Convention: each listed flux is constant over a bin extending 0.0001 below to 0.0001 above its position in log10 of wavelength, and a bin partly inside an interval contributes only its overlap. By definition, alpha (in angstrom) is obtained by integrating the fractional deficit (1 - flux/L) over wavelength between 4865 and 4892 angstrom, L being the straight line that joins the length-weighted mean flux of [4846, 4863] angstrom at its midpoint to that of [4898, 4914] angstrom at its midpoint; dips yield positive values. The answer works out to 2.1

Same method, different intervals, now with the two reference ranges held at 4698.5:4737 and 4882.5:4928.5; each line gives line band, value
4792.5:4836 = 6.18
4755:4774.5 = 4.93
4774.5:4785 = 3.49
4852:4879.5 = 2.43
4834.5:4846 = 1.60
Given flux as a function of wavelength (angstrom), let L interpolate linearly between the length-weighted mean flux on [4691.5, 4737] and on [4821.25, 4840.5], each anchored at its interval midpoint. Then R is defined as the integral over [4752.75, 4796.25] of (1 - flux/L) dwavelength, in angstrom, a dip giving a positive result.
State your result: 6.5 angstrom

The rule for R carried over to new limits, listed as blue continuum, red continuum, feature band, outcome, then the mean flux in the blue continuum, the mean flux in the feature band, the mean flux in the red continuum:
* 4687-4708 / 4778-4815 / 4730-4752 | -2.6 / 5.86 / 6.3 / 5.35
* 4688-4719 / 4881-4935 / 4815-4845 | 4.9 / 5.87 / 5.38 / 6.76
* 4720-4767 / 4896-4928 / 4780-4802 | 3.4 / 5.93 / 5.23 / 6.88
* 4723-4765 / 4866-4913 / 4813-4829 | 2.0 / 6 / 5.42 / 6.41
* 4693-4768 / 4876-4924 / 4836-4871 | 2.8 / 5.9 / 5.93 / 6.65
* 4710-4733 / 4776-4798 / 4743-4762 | -1.4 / 6.13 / 5.97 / 4.92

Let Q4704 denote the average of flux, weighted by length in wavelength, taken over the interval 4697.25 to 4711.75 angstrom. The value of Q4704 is 5.92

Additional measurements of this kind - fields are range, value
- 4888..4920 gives 6.86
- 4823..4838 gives 5.17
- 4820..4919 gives 6.12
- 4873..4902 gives 6.35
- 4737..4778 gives 5.32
